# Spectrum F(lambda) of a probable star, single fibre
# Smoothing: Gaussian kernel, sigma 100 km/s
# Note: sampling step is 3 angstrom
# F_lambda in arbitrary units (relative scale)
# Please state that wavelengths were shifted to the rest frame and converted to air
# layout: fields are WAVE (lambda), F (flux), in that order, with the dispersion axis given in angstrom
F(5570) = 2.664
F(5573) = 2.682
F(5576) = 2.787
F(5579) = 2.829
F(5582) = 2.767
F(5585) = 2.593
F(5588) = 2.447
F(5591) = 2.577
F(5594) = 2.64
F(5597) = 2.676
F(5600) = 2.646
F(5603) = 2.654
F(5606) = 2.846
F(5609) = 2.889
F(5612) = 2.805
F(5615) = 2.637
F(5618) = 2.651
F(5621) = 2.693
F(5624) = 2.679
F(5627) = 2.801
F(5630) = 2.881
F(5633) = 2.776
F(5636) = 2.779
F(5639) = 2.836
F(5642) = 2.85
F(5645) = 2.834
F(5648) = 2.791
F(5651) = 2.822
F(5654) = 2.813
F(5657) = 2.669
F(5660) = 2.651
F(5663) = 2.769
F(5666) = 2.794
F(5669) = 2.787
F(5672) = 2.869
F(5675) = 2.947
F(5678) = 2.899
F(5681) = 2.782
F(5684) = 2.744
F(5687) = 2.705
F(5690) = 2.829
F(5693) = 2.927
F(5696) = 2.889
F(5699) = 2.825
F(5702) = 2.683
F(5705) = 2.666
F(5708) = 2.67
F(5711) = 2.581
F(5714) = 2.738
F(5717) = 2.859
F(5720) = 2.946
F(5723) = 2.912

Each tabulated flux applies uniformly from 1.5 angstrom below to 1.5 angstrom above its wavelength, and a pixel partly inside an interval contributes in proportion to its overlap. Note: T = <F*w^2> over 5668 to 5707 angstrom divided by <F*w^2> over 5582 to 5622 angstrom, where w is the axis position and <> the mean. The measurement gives 1.1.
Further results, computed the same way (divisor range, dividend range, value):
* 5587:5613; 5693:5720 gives 1.07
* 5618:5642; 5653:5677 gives 1.02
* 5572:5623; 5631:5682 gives 1.06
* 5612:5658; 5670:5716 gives 1.03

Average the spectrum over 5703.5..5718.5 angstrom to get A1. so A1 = 2.7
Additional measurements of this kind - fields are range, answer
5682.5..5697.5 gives 2.82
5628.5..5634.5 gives 2.83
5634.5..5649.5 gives 2.82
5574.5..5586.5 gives 2.74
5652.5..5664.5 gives 2.73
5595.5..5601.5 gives 2.66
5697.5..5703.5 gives 2.75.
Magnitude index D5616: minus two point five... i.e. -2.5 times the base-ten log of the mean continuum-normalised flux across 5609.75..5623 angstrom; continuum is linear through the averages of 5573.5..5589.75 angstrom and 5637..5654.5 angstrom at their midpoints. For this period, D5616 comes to 0.02 mag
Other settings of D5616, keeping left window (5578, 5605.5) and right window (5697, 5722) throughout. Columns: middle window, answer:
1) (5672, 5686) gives -0.04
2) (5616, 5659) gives -0.03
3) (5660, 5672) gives -0.02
